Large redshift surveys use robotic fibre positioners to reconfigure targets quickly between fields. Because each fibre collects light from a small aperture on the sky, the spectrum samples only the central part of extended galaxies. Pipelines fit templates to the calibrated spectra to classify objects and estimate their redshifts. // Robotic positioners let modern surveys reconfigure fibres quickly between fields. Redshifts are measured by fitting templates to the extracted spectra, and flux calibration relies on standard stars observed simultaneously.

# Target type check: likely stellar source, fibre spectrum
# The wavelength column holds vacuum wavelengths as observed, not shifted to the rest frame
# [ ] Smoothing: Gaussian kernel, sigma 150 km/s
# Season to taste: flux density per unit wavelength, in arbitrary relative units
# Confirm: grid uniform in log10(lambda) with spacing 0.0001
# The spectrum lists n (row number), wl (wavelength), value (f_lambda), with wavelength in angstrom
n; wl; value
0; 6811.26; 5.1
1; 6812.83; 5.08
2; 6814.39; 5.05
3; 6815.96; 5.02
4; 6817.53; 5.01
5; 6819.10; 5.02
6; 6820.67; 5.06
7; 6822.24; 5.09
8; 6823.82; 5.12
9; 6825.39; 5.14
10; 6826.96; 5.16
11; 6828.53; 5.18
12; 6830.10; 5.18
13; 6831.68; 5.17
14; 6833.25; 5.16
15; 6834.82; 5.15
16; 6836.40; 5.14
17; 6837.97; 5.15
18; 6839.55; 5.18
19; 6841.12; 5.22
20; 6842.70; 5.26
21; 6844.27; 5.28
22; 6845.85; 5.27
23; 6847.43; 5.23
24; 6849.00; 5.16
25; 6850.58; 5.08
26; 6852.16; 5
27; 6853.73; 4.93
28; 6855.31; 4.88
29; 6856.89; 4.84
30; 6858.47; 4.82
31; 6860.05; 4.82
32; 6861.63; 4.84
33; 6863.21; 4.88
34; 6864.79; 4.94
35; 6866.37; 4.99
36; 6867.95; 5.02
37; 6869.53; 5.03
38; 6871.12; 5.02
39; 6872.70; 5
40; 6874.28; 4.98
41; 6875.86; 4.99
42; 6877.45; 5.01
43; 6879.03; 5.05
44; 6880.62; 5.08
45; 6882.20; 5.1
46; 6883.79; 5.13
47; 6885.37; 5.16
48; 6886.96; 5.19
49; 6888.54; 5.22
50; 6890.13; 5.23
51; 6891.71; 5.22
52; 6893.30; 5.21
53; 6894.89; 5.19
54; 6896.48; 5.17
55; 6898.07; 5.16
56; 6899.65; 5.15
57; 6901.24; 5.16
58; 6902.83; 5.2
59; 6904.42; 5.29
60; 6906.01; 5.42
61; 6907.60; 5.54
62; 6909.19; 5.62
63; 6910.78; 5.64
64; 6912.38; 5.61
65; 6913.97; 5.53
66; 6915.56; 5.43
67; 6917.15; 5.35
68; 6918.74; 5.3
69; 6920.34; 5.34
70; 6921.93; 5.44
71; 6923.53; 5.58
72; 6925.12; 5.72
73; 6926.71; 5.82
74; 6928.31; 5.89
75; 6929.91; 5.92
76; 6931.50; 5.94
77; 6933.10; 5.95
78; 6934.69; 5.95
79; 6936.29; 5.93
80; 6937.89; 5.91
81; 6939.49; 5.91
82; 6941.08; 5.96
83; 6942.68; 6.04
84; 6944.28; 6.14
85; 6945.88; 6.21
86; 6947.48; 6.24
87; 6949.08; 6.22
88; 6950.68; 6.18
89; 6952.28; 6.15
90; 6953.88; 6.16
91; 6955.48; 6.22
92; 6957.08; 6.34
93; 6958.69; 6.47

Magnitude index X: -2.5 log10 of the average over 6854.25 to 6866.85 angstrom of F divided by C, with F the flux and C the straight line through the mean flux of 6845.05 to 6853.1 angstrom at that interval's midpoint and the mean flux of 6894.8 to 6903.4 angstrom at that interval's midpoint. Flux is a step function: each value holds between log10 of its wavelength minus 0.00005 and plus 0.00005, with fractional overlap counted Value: 0.06 mag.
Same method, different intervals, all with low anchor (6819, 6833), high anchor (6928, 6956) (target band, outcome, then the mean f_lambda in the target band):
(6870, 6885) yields 0.10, 5.04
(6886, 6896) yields 0.09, 5.21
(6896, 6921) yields 0.08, 5.37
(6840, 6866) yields 0.07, 5.03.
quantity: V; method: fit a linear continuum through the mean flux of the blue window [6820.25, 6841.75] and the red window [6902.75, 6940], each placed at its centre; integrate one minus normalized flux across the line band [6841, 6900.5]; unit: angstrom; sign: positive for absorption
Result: 3.3 angstrom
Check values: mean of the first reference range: 5.15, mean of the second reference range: 5.64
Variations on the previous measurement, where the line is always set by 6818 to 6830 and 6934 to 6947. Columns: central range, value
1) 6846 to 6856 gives 0.48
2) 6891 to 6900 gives 0.76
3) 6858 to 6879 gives 1.93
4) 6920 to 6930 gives 0.38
